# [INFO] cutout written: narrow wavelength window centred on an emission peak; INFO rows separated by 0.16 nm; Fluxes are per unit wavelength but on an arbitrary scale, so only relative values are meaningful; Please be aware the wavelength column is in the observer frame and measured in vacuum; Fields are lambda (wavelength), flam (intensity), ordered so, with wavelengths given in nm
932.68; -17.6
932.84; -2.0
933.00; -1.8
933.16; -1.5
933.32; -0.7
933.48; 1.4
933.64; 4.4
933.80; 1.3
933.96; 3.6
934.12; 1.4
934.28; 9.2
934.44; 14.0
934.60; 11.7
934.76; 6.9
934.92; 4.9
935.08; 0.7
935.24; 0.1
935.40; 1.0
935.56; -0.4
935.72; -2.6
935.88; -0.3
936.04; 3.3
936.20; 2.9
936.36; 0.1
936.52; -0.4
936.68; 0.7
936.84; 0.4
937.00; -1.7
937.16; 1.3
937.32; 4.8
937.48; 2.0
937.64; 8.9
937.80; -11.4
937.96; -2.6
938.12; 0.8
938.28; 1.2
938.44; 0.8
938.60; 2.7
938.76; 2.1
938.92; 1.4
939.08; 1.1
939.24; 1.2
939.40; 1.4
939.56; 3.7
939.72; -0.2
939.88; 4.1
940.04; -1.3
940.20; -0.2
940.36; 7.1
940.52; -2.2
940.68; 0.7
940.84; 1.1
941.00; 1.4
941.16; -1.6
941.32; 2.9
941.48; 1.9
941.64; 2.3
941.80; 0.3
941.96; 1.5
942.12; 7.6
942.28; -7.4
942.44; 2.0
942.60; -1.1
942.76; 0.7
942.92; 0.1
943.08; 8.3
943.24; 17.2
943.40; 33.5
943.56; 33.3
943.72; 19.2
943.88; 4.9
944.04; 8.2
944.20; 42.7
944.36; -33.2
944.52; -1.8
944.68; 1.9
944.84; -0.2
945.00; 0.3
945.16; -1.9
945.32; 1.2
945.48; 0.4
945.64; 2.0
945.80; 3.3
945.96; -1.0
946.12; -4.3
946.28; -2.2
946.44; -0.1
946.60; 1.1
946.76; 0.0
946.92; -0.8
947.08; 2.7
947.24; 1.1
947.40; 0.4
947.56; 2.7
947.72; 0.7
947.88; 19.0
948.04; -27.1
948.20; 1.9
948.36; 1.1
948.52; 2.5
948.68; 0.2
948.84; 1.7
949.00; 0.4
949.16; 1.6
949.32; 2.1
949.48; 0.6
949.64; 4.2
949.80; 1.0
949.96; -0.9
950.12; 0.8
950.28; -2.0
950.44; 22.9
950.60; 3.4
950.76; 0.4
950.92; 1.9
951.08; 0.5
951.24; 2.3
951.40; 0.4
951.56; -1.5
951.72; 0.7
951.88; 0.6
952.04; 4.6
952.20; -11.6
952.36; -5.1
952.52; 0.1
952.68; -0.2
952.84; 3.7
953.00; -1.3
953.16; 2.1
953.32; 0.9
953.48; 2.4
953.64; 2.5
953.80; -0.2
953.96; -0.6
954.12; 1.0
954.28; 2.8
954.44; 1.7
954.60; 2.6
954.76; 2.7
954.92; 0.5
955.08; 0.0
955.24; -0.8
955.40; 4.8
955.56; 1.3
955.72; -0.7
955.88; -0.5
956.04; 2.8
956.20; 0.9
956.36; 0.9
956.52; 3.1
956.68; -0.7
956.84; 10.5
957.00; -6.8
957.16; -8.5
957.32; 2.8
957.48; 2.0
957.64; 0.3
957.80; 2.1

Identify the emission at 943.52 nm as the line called [O III] 5007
